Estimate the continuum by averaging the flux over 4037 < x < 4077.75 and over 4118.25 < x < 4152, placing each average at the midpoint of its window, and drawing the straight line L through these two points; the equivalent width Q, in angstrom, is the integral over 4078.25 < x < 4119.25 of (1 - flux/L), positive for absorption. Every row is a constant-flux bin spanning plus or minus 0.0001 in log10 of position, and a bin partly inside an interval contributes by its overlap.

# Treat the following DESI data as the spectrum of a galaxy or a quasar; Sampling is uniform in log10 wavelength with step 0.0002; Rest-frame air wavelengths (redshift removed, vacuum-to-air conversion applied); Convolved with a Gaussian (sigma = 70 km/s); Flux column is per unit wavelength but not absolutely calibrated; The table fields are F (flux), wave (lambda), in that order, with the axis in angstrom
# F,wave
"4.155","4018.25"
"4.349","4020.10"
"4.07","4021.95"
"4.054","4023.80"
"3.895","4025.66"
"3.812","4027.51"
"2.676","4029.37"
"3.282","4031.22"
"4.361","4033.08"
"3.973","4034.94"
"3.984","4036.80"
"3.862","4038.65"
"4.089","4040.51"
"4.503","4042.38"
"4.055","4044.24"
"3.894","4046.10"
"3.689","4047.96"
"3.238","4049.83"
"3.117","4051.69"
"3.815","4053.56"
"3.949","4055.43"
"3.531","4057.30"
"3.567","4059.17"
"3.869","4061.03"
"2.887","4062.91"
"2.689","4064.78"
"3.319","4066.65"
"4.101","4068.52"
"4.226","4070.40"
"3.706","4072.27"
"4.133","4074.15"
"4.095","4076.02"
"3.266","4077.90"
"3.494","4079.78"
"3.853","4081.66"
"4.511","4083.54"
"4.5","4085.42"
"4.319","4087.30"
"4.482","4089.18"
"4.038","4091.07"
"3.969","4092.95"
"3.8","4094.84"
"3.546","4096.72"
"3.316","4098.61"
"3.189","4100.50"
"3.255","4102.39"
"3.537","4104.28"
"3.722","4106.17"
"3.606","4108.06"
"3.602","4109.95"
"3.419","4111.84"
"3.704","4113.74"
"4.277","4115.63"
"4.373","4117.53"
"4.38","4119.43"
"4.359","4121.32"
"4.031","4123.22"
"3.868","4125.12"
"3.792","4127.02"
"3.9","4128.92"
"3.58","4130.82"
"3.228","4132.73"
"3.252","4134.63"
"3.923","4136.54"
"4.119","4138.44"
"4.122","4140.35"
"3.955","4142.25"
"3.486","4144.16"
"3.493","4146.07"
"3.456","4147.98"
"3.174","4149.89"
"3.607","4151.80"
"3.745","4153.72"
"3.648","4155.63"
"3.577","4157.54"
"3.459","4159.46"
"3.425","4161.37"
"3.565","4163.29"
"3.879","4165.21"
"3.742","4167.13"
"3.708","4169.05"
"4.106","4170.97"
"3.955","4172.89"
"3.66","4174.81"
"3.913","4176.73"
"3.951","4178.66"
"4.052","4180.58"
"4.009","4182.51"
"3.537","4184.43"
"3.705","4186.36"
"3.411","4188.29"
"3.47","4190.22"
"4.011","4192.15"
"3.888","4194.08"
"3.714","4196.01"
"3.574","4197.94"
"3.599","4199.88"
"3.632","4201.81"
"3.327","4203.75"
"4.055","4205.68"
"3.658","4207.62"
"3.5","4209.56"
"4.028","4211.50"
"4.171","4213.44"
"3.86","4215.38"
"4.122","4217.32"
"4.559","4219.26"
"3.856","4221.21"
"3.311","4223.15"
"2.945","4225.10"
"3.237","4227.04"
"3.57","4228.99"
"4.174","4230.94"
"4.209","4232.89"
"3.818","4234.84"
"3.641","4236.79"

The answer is -0.9 angstrom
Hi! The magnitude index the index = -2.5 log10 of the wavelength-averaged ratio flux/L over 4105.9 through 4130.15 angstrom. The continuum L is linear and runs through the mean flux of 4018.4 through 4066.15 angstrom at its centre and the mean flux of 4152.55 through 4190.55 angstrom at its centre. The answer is -0.06 mag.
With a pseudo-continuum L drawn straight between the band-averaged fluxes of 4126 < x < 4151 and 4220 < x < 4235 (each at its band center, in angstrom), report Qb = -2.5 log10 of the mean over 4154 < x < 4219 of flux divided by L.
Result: -0.03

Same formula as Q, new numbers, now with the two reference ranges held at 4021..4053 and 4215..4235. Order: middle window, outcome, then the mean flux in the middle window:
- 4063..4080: 0.7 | 3.64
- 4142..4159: 1.1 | 3.55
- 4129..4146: 0.4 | 3.71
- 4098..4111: 1.1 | 3.47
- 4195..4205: 0.5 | 3.59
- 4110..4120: -0.5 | 3.98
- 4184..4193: 0.4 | 3.63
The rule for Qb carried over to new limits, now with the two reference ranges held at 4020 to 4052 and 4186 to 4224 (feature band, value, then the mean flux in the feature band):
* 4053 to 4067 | 0.11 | 3.45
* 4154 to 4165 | 0.06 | 3.57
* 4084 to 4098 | -0.08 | 4.09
